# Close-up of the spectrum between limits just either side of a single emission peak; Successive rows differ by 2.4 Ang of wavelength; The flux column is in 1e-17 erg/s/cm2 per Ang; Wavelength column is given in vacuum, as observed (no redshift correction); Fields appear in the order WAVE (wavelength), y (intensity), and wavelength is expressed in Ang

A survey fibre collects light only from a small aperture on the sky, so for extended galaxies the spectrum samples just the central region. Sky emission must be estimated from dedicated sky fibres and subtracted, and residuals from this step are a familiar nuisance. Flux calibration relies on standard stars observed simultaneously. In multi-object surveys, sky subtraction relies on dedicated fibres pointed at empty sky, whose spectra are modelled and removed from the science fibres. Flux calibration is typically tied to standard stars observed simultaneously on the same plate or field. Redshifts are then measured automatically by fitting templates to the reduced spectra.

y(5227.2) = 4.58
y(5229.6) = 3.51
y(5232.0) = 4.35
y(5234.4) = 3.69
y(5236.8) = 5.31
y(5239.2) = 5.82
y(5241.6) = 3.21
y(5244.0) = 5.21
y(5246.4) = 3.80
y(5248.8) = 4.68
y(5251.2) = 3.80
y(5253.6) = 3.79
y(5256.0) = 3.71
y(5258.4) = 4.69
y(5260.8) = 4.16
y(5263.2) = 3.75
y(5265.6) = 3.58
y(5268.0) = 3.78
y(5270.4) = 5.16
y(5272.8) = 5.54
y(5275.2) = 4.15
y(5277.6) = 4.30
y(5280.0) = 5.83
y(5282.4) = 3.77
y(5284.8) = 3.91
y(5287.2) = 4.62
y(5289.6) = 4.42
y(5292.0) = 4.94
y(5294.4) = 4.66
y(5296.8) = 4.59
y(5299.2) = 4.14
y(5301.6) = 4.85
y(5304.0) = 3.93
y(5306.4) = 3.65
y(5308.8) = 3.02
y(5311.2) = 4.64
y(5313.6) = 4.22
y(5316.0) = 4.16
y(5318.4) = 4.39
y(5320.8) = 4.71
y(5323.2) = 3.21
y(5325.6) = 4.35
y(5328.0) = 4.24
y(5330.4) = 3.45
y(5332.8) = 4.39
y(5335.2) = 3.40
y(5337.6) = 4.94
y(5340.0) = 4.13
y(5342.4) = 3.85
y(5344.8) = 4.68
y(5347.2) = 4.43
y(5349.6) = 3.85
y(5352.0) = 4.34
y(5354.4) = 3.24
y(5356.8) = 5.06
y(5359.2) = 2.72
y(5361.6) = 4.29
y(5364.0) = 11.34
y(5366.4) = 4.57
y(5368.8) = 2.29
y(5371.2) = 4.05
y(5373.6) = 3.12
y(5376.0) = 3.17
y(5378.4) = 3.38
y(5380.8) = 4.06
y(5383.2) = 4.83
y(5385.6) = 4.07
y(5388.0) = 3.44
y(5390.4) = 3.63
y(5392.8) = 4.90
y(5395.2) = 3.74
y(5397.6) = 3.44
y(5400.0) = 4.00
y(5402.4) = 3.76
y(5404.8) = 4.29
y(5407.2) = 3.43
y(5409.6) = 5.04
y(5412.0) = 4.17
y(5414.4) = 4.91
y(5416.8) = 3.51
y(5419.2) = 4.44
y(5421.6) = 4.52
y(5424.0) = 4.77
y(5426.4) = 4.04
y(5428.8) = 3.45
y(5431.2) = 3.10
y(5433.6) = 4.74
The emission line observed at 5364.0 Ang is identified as H-beta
